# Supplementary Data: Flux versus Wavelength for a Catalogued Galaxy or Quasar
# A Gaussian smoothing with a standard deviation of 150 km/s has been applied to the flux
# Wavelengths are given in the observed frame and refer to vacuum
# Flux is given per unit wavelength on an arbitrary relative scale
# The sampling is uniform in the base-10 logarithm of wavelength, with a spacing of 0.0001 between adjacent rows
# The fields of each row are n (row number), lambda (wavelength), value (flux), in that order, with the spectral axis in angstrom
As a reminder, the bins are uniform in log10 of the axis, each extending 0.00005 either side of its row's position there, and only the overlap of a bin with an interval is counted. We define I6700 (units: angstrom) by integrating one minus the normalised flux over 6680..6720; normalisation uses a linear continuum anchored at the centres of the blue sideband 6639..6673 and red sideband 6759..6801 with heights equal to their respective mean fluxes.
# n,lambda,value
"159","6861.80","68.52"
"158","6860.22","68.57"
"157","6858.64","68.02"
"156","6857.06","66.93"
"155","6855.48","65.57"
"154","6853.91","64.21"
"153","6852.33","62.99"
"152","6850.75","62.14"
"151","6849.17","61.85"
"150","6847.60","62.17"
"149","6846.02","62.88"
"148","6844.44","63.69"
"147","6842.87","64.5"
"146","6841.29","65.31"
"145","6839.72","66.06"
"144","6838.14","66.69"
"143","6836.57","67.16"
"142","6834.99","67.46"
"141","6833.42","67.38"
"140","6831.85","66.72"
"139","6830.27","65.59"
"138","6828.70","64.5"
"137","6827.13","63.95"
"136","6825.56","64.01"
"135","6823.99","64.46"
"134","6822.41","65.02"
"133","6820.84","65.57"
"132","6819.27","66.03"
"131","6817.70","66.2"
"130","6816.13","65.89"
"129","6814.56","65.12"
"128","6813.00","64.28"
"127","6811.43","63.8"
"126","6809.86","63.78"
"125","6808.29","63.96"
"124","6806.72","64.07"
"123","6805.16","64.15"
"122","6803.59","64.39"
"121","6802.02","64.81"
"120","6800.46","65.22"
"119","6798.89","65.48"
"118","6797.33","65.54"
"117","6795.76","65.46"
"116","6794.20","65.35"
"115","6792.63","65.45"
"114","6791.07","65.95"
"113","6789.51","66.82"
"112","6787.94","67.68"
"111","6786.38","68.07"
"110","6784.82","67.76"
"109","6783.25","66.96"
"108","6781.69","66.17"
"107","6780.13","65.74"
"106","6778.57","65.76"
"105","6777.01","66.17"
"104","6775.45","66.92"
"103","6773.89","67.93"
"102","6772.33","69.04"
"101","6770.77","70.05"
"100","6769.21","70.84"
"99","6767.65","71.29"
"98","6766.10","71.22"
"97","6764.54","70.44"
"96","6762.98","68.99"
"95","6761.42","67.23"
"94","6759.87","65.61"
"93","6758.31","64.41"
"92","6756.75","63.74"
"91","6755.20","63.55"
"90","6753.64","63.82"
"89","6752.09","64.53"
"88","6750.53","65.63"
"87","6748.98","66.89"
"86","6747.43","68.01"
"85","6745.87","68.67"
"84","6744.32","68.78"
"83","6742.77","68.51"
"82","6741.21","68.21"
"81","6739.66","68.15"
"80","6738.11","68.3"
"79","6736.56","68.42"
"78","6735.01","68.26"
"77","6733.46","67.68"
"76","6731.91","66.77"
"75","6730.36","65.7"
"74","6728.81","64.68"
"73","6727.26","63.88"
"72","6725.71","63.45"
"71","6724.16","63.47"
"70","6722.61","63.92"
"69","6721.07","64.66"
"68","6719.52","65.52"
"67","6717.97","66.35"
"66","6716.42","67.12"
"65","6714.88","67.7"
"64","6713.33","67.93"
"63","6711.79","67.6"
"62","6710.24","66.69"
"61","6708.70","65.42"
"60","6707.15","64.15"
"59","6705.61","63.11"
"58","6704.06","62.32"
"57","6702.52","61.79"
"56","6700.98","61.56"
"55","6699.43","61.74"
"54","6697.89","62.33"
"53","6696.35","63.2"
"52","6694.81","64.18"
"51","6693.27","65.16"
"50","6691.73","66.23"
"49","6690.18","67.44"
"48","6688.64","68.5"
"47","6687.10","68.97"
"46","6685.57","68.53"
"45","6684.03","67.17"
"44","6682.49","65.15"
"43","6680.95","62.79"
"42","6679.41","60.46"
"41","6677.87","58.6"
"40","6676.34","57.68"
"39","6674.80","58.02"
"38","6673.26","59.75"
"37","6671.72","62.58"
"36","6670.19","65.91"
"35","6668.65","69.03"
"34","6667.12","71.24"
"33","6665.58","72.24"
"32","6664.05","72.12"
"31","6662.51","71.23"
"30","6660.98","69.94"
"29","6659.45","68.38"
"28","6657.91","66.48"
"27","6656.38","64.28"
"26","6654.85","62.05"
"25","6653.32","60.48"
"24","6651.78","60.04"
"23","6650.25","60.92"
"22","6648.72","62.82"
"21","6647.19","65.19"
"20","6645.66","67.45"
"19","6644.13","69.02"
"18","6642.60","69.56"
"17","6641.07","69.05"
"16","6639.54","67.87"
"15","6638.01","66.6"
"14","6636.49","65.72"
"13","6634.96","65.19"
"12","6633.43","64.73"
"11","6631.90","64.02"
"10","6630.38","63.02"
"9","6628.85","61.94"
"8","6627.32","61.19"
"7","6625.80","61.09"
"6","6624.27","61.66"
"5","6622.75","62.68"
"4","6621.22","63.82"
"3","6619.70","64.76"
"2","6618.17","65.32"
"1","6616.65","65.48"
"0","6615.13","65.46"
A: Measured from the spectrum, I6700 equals 0.9 angstrom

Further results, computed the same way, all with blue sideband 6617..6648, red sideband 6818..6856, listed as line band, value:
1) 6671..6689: 0.5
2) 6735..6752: -0.8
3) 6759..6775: -1.1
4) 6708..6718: -0.3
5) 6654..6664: -0.4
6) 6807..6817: 0.1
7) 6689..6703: 0.2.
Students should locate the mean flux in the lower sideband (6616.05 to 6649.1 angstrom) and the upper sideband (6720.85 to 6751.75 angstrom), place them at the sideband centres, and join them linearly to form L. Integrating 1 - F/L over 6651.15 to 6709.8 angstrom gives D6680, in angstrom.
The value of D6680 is 0.8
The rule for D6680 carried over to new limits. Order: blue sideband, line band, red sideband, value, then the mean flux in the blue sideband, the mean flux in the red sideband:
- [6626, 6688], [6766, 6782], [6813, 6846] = -0.70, 65.2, 65.5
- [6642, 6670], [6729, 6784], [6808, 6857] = -1.41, 66.8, 64.8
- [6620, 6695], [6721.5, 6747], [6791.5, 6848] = -0.62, 65.1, 65.1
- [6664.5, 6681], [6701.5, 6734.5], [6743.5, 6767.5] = 0.11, 63.7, 66.9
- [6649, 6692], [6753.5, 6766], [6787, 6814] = -0.24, 65.2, 65.1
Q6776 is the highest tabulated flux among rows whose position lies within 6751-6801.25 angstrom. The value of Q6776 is 71.29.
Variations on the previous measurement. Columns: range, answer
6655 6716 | 72.24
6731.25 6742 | 68.42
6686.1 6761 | 68.97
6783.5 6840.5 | 68.07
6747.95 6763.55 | 68.99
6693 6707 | 65.16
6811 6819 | 66.2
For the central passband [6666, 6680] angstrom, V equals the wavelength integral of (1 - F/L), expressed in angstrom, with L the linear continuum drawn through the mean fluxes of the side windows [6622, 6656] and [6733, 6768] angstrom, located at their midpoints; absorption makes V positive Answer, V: 0.50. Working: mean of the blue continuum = 64.2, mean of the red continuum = 67.4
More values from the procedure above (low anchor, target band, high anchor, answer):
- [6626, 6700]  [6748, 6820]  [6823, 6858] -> -1.5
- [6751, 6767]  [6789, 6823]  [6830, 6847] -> 0.5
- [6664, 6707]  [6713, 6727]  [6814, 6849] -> -0.2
